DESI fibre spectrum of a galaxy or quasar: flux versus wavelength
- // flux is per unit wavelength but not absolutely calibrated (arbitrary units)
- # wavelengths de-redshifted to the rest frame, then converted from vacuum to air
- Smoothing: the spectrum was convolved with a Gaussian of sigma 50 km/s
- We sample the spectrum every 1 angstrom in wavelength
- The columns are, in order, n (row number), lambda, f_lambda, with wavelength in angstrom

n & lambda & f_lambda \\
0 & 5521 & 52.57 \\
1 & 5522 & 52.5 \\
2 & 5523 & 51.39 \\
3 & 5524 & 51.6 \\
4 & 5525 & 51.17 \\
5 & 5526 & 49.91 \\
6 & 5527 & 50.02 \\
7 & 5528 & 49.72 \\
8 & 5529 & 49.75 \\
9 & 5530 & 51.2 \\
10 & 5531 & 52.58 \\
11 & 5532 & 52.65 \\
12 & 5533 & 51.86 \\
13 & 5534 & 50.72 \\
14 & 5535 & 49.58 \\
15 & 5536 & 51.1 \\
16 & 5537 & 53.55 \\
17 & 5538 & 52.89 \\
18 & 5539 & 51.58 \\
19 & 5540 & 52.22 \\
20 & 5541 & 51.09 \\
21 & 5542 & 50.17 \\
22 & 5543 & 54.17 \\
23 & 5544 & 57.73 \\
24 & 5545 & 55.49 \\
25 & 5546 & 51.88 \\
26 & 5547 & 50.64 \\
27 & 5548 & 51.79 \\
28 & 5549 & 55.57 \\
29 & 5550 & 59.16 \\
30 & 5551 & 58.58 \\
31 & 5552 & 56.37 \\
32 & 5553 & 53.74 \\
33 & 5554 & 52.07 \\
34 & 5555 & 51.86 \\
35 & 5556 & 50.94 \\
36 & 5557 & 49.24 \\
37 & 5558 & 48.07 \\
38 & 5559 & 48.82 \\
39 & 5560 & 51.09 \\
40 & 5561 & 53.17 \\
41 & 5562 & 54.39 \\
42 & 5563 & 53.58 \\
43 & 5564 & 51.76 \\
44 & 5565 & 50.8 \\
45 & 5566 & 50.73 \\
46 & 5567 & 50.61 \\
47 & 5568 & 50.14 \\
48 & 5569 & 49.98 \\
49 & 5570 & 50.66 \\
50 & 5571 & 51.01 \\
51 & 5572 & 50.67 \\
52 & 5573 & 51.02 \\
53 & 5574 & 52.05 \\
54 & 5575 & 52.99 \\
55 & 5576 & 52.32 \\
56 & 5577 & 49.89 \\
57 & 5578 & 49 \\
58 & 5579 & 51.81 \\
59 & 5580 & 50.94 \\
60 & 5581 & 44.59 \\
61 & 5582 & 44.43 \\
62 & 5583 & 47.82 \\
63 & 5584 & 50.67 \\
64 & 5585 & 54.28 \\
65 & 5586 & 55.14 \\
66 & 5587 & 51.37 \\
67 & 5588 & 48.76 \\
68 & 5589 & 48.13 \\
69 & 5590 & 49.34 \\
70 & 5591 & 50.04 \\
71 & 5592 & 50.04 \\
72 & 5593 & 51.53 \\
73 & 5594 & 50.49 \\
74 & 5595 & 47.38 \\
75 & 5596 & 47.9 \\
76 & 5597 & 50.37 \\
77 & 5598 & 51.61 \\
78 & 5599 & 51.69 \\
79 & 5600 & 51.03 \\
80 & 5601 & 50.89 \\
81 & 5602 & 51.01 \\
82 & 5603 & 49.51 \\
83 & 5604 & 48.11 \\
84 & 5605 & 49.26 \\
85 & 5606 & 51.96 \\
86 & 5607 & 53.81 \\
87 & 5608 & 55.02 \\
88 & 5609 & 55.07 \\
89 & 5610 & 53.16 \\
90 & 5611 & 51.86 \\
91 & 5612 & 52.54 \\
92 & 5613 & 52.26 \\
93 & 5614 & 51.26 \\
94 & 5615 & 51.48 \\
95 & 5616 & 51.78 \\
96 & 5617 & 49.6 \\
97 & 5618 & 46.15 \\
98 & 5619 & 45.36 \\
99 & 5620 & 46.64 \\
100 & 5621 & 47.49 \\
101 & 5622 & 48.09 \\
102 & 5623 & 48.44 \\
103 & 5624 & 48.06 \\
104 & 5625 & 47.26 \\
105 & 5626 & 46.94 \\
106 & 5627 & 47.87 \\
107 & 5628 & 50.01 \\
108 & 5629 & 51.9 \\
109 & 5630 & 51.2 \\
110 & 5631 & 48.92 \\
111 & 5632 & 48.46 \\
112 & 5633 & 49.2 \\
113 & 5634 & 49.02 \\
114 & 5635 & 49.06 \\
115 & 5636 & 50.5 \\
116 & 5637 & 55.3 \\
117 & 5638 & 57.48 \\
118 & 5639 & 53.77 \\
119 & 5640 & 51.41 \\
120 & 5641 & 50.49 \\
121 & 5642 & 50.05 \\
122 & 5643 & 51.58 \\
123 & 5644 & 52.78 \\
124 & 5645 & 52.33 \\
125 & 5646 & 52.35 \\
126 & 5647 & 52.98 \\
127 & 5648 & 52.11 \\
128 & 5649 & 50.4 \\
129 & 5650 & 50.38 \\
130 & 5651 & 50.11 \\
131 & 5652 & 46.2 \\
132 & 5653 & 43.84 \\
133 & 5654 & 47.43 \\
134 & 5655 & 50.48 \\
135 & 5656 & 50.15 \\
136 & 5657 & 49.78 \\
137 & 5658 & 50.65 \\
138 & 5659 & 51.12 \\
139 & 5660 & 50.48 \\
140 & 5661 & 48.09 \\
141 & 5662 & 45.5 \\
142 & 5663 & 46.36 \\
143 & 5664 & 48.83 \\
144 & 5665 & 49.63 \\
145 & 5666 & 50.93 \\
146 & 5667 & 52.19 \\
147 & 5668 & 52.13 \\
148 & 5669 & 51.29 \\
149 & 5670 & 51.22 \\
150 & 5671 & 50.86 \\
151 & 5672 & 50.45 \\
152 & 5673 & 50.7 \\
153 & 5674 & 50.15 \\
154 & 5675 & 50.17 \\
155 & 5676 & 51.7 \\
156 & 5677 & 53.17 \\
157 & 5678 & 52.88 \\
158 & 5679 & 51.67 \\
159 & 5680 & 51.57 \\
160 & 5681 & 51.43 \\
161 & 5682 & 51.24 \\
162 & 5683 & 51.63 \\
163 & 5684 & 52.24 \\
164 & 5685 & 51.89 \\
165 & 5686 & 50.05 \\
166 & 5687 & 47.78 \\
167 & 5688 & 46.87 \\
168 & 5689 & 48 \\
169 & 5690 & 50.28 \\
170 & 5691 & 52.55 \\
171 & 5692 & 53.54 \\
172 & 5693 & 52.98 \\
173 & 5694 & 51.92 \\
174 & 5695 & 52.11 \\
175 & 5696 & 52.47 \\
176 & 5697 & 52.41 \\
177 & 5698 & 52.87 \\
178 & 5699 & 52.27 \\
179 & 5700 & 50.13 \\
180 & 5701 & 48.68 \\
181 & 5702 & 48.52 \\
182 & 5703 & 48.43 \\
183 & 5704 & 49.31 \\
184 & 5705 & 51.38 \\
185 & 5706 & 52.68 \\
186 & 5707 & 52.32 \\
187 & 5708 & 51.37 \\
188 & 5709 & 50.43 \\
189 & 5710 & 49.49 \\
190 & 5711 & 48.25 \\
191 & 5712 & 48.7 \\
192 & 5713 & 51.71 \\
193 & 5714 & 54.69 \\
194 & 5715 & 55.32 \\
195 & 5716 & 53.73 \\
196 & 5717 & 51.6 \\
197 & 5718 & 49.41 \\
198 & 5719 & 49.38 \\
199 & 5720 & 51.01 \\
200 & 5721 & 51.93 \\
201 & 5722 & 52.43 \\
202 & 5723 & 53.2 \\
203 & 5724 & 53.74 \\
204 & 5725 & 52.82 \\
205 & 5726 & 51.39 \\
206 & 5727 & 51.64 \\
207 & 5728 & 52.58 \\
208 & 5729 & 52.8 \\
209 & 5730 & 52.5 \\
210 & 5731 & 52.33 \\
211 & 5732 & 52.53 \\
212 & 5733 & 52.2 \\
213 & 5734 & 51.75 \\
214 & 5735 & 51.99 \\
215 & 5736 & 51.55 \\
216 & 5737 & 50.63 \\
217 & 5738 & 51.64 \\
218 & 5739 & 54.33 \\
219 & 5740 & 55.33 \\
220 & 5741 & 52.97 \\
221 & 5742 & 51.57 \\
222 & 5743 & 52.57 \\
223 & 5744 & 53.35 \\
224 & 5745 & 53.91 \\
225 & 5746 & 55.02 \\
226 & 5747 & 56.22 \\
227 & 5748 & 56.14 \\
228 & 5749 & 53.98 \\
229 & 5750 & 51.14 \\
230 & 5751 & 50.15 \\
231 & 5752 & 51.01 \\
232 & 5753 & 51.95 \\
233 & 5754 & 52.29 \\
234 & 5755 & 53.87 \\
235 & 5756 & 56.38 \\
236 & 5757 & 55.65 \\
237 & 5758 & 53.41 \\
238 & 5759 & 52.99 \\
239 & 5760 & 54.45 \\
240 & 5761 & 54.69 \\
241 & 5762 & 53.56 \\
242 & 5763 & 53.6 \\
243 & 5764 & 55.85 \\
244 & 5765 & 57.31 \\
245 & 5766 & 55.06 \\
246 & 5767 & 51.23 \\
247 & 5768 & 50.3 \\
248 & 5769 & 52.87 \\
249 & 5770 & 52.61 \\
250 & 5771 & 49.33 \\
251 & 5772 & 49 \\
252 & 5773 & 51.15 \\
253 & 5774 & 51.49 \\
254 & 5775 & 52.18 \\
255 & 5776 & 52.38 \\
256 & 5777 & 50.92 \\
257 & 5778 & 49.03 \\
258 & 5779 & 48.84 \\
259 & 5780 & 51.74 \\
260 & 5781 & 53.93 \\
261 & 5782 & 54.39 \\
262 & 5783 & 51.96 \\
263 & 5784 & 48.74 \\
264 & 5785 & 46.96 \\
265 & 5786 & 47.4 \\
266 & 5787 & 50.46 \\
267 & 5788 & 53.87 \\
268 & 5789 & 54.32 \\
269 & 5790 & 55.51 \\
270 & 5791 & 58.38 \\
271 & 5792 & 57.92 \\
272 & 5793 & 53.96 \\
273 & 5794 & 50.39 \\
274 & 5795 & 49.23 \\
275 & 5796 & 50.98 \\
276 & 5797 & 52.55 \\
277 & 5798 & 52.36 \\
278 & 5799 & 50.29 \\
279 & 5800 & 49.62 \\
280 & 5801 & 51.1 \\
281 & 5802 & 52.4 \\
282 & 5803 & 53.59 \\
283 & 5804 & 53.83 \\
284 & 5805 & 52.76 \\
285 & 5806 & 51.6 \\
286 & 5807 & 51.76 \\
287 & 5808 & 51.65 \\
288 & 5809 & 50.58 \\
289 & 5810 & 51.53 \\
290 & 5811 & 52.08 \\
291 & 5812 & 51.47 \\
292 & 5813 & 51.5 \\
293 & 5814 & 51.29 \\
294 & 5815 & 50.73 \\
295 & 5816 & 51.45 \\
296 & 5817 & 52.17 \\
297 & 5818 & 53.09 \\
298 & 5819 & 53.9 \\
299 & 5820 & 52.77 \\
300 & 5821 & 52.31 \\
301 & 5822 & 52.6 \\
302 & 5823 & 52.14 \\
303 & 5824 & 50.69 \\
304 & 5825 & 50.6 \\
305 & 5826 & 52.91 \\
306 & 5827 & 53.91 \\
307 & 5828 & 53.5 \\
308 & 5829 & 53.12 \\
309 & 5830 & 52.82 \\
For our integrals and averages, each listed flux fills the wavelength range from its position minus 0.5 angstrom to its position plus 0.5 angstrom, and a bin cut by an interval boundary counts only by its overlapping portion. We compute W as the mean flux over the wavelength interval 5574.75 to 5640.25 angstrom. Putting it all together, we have 50.3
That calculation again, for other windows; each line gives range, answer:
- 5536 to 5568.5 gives 52.6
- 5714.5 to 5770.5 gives 53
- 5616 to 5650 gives 50.1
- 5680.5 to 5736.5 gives 51.4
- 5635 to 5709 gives 50.8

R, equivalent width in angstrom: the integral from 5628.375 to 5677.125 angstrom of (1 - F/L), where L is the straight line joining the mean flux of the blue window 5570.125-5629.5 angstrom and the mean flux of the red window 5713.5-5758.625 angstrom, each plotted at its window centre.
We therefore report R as 0.7 angstrom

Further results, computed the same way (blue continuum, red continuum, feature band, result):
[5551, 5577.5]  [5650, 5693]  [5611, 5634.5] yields 0.8 angstrom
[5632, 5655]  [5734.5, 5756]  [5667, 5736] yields 0.9 angstrom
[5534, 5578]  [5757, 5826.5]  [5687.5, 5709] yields 0.5 angstrom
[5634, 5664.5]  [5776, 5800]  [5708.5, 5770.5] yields -1.7 angstrom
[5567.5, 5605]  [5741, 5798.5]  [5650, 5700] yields 0.9 angstrom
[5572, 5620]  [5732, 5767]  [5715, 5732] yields 0.3 angstrom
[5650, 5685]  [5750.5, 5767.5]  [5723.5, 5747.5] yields 0.0 angstrom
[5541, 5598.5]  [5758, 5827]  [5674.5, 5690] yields 0.3 angstrom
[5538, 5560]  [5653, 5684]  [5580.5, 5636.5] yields 1.9 angstrom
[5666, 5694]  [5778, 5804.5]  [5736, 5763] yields -0.9 angstrom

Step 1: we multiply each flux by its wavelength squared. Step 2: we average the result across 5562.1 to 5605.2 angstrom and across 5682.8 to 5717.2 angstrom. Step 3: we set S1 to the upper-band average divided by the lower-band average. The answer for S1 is 1.06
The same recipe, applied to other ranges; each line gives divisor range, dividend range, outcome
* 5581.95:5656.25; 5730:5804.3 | 1.10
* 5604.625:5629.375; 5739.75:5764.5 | 1.12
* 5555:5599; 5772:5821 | 1.11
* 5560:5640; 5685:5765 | 1.08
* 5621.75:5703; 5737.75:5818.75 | 1.08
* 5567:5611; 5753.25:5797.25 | 1.11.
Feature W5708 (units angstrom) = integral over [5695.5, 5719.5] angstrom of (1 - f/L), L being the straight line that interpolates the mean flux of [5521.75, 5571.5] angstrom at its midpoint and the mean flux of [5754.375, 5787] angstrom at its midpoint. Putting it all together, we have 0.5 angstrom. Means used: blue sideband 52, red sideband 52.3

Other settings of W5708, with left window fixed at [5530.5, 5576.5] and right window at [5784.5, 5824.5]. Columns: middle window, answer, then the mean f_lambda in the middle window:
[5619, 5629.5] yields 0.8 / 48.1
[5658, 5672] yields 0.6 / 49.9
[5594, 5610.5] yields 0.4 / 51.1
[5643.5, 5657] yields 0.5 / 50.1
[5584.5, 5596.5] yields 0.4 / 50.4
